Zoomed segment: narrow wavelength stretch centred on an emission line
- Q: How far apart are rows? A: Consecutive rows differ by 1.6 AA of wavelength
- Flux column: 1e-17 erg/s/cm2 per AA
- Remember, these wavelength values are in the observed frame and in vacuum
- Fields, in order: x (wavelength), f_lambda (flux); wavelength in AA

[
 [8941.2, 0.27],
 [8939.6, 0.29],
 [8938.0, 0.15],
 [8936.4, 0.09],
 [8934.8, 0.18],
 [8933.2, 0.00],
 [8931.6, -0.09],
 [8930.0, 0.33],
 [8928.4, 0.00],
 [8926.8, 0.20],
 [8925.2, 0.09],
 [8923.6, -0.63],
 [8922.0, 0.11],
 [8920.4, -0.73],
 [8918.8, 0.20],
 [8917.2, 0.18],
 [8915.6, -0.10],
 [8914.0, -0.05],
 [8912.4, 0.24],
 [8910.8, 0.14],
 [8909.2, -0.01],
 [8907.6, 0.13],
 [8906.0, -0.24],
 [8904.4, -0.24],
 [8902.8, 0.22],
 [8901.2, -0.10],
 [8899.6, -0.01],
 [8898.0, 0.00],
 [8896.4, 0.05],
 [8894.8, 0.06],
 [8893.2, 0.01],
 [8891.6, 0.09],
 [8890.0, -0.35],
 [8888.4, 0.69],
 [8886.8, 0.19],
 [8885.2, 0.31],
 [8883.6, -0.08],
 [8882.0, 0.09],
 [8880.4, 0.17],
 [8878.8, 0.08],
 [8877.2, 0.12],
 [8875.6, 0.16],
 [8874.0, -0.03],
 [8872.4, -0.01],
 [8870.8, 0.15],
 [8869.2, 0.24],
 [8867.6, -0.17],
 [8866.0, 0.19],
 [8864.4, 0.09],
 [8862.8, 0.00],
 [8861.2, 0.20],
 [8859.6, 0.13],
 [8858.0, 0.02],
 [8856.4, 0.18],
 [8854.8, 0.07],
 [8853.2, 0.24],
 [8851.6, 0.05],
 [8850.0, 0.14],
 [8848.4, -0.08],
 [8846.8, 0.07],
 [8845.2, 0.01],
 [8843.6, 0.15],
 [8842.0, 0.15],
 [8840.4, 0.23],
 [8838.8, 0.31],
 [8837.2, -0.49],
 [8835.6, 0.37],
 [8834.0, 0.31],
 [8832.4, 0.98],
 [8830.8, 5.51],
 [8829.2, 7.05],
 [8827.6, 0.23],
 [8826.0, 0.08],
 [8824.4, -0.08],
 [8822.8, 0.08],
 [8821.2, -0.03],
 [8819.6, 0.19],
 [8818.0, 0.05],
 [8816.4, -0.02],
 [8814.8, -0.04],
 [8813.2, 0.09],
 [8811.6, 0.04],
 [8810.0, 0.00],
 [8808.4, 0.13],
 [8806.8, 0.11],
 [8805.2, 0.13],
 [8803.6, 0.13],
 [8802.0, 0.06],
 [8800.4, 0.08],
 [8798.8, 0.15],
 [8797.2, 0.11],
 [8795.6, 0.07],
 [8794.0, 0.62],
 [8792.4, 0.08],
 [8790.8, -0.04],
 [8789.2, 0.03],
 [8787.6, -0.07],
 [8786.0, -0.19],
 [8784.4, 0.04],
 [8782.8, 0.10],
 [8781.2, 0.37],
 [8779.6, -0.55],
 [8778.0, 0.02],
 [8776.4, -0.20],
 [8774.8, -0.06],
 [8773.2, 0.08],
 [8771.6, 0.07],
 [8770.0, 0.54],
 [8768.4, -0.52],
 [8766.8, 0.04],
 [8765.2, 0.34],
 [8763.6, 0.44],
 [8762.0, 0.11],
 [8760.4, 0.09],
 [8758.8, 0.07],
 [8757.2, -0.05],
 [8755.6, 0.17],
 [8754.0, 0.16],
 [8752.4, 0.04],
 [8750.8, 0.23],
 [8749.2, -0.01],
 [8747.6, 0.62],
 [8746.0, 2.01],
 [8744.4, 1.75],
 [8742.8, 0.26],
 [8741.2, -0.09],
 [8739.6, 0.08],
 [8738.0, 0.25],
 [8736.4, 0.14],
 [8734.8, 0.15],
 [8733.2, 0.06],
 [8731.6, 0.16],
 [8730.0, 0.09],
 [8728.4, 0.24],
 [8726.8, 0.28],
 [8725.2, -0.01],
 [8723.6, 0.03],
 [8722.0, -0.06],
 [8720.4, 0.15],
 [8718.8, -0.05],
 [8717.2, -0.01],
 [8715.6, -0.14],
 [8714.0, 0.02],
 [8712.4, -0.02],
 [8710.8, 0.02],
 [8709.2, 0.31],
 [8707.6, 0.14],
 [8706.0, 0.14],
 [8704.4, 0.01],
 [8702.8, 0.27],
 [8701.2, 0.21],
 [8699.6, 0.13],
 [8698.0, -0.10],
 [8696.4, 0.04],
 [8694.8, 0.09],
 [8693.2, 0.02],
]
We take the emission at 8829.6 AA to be [O III] 5007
